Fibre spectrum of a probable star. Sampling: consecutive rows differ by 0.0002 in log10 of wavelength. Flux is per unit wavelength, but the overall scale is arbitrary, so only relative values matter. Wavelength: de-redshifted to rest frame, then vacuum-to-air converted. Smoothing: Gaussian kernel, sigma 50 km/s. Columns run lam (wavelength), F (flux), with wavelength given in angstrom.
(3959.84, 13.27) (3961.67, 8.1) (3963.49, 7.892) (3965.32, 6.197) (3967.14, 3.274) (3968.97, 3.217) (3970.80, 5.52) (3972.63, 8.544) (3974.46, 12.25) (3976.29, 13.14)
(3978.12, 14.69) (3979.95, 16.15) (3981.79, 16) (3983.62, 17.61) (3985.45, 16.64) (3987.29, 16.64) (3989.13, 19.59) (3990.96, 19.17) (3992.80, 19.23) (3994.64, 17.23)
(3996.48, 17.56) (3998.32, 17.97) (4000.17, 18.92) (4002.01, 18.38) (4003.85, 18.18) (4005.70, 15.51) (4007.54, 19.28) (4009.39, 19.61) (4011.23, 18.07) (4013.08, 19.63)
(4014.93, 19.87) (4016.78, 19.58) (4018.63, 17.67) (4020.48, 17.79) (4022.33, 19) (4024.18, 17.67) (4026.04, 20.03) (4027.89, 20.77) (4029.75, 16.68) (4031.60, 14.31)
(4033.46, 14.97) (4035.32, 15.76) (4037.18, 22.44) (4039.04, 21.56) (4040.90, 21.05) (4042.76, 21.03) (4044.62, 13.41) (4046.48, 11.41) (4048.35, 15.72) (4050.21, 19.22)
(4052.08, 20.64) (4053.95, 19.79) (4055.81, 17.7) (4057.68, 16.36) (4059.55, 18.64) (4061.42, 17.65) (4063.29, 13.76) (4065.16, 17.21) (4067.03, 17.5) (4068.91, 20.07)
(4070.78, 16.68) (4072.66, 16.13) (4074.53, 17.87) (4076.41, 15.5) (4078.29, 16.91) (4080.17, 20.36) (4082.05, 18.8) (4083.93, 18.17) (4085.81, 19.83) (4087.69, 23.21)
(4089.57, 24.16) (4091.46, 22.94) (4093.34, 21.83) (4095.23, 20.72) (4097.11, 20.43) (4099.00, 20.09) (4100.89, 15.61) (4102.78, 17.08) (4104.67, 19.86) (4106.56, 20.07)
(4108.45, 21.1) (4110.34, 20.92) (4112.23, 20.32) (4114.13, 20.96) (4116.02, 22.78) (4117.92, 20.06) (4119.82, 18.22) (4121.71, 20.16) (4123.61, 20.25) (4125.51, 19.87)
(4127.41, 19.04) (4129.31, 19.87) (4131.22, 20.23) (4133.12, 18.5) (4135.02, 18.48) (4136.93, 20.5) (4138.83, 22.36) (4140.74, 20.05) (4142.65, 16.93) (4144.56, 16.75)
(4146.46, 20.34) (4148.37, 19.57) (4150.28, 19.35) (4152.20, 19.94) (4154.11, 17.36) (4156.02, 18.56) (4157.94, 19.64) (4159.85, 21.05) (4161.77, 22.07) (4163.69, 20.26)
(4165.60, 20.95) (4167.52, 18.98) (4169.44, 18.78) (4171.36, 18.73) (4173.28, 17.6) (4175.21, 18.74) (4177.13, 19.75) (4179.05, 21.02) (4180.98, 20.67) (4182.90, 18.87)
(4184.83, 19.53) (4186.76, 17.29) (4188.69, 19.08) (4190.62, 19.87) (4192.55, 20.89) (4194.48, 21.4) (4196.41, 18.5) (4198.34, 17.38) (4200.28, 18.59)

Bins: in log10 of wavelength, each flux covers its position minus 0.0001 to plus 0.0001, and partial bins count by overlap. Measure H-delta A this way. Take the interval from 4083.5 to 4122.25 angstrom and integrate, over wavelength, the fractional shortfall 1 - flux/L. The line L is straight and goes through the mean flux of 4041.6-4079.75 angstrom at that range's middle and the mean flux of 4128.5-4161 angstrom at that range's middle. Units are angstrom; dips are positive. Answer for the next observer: -4.5 angstrom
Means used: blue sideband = 17.2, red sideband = 19.4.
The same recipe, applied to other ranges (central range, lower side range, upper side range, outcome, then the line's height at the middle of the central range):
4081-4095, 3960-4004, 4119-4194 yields -3.23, 17.3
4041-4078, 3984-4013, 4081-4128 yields 4.04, 19.4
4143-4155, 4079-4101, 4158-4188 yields 0.68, 19.9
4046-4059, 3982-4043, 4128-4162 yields 0.85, 18.7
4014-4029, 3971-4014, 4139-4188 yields -1.58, 17.2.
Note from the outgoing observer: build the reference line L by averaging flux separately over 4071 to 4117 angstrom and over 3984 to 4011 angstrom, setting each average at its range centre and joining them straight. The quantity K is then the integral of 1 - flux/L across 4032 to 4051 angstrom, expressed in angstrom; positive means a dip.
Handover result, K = 1.3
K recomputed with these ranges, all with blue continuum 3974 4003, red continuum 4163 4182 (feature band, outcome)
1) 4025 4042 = -1.0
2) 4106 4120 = -1.5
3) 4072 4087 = 0.2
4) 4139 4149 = 0.1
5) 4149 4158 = 0.2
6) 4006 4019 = -1.2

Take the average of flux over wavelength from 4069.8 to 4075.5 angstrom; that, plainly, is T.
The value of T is 16.9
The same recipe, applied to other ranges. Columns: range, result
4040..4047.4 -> 16.7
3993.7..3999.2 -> 17.6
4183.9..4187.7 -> 18.4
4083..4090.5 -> 21.4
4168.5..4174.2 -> 18.4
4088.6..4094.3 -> 23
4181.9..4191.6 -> 18.9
